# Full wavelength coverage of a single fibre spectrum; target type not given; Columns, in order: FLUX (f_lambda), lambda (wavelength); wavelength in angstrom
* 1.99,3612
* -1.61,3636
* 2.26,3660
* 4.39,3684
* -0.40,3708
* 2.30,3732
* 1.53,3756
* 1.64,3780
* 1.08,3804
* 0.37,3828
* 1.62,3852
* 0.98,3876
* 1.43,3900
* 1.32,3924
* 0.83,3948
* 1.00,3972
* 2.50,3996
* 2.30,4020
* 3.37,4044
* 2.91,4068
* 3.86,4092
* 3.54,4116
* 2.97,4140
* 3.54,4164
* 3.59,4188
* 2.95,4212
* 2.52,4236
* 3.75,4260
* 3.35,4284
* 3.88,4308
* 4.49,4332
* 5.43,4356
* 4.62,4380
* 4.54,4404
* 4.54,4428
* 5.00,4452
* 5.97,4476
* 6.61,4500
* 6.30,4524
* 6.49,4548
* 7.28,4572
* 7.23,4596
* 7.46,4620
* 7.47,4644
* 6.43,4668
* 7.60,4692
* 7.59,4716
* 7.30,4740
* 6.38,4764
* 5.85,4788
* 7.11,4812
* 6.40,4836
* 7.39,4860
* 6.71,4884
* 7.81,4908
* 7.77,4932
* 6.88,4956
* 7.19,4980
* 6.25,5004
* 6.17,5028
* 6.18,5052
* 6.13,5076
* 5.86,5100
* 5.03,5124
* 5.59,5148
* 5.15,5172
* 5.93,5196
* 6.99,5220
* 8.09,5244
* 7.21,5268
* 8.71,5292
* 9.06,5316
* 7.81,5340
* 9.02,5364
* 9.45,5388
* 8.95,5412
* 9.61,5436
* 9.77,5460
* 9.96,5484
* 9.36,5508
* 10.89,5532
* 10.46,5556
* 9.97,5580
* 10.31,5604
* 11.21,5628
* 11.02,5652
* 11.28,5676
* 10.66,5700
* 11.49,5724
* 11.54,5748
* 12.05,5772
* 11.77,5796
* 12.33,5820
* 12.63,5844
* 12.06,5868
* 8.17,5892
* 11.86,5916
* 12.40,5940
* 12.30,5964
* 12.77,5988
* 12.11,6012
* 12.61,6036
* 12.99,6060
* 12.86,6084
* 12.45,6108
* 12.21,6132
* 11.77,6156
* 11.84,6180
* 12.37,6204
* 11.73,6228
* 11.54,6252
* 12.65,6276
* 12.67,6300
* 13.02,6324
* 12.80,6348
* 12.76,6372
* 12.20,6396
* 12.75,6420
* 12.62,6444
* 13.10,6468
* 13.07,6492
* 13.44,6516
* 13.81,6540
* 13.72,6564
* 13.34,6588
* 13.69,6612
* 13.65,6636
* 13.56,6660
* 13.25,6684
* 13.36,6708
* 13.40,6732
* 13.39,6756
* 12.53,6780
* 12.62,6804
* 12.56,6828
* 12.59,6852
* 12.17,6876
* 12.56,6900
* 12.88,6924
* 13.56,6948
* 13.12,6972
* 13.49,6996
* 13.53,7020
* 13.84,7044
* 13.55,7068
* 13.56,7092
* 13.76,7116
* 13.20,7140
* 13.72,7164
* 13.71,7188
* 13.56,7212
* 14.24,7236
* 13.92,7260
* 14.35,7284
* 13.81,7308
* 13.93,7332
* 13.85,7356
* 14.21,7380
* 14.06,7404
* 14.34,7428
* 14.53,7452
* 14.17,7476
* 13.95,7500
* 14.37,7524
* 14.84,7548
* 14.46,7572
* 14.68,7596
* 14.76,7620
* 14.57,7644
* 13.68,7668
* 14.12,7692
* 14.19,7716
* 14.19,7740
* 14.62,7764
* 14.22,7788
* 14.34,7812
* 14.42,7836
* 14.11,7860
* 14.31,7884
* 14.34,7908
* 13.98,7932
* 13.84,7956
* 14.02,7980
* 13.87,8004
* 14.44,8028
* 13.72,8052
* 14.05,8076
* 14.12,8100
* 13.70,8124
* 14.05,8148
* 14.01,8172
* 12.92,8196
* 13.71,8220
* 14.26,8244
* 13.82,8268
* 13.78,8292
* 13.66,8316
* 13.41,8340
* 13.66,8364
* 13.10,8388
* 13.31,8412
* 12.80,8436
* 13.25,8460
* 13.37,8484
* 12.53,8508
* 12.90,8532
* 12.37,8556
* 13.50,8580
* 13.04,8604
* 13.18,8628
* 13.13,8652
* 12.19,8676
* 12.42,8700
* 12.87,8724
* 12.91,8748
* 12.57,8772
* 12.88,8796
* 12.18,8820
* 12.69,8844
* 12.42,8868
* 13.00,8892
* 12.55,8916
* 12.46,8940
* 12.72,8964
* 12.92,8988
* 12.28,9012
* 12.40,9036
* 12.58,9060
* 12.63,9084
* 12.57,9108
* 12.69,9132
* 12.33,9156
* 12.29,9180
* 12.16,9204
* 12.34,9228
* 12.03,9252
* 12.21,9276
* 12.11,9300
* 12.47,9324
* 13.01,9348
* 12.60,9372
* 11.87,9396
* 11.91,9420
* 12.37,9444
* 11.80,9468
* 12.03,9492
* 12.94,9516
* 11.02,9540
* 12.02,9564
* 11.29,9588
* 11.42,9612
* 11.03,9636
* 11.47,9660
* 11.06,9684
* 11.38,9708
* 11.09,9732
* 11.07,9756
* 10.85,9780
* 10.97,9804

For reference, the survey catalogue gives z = 0.000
